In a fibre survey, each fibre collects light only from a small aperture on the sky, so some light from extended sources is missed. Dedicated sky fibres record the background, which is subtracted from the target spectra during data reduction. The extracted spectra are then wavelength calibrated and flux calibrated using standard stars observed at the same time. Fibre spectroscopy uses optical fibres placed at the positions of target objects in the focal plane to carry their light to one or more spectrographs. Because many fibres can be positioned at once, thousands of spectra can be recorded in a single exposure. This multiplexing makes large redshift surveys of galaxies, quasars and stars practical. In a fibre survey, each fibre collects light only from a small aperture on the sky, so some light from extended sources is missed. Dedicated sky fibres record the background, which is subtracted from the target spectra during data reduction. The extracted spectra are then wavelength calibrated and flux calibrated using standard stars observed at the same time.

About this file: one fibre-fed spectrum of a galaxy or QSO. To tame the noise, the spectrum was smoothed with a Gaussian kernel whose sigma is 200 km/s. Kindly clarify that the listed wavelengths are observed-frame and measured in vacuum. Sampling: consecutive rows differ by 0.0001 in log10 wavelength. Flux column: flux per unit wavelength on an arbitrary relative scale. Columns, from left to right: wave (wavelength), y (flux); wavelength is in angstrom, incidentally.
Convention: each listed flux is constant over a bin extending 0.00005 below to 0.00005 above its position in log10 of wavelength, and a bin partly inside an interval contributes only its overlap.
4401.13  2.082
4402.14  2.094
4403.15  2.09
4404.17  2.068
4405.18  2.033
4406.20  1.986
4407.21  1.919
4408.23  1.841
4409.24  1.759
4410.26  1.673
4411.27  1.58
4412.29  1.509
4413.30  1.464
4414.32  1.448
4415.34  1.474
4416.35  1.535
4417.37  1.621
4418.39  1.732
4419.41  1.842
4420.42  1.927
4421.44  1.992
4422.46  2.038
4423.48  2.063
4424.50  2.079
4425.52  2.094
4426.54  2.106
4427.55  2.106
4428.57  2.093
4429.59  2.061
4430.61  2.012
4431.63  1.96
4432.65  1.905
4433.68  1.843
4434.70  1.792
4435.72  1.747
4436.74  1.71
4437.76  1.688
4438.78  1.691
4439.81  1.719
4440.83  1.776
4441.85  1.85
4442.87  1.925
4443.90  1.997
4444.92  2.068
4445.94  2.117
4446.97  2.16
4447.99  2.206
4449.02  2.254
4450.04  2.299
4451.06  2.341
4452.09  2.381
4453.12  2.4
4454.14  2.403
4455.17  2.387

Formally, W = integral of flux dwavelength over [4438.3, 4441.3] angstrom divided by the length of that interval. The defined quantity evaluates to 1.73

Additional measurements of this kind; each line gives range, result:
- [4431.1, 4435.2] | 1.87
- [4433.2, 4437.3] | 1.77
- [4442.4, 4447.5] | 2.05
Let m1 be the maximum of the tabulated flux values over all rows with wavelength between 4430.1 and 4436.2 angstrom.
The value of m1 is 2.012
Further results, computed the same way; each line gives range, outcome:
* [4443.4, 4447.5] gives 2.16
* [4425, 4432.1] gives 2.106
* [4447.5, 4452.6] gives 2.381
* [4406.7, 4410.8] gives 1.919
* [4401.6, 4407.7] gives 2.094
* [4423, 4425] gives 2.079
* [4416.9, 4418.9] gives 1.732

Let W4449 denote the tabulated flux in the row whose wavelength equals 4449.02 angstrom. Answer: 2.254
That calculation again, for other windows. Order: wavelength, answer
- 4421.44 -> 1.992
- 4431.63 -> 1.96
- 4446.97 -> 2.16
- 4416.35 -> 1.535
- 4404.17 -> 2.068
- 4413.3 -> 1.464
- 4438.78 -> 1.691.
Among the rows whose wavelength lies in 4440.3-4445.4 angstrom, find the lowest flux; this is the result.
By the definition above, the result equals 1.776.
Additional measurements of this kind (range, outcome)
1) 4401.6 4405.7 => 2.033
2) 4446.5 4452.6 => 2.16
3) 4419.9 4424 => 1.927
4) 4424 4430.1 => 2.061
